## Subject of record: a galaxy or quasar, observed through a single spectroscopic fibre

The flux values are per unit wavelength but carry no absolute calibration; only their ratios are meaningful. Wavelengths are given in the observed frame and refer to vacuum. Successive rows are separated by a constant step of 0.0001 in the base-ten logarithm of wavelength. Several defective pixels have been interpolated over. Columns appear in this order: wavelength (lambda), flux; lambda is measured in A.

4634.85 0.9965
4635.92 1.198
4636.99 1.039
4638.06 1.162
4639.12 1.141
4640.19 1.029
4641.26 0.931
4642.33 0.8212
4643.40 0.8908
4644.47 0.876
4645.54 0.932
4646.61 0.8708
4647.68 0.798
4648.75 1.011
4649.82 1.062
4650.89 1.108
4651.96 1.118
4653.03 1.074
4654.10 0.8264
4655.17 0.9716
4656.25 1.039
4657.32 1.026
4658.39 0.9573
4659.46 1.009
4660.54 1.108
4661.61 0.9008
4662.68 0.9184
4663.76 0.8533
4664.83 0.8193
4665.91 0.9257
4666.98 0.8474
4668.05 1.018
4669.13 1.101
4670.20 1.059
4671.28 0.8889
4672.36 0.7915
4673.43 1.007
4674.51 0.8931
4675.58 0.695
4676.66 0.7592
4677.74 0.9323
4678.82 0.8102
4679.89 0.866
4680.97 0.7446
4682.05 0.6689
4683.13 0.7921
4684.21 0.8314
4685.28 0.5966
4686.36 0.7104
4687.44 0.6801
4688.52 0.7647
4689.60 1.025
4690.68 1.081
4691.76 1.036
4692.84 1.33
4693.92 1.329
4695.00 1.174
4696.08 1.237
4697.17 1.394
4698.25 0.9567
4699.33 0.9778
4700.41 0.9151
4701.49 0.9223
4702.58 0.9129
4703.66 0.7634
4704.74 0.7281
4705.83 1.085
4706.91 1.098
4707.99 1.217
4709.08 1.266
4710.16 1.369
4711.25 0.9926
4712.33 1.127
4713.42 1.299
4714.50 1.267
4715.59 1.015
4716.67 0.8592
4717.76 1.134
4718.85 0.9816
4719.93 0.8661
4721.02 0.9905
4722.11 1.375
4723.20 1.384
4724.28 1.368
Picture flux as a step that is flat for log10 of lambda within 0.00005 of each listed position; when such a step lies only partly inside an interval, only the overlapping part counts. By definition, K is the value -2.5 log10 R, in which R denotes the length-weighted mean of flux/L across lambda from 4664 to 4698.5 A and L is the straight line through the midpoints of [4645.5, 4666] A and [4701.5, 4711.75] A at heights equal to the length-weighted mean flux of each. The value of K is 0.086 mag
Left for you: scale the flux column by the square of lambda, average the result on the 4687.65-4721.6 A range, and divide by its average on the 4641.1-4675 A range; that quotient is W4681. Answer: 1.14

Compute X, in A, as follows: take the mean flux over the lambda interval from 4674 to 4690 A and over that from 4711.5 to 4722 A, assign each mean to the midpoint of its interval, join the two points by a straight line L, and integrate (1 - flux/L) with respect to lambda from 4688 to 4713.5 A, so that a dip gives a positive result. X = -3.9 A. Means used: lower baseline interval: 0.782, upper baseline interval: 1.07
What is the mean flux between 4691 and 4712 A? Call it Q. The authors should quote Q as 1.09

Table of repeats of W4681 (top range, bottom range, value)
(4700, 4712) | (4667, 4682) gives 1.18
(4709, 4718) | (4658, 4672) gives 1.23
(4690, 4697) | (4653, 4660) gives 1.25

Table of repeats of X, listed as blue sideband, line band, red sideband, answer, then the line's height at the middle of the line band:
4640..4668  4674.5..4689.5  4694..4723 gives 3.6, 1.02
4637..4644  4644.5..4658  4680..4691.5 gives -0.5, 0.95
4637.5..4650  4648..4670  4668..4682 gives -1.6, 0.918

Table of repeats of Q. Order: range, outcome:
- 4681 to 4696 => 0.928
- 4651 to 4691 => 0.896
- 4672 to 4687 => 0.792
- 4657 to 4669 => 0.948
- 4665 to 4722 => 0.978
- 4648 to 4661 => 1.02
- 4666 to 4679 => 0.904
